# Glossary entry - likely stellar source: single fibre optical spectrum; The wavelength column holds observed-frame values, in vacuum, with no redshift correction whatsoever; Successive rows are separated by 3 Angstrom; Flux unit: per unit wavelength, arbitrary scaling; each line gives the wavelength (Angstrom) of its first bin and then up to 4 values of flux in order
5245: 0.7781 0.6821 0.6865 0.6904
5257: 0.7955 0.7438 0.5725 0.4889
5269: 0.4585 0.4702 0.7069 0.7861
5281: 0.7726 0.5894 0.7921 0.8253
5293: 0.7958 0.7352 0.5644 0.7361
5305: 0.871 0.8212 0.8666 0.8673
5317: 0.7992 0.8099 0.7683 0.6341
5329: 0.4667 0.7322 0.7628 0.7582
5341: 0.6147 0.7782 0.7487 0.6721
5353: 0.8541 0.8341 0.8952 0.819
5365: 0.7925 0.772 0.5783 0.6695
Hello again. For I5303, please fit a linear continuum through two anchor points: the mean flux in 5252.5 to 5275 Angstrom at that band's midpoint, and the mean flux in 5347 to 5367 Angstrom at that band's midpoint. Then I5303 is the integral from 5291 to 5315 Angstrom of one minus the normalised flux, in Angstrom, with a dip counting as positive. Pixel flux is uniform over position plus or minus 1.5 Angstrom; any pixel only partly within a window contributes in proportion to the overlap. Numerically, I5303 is -3.07 Angstrom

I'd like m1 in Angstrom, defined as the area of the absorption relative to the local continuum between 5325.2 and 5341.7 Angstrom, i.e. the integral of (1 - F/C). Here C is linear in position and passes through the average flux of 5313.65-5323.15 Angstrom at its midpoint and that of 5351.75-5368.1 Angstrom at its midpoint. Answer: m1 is 3.10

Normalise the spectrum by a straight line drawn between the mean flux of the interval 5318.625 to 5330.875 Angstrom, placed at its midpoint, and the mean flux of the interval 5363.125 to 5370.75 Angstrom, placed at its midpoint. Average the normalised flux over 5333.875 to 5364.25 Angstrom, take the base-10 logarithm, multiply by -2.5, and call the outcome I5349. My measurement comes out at -0.08 mag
